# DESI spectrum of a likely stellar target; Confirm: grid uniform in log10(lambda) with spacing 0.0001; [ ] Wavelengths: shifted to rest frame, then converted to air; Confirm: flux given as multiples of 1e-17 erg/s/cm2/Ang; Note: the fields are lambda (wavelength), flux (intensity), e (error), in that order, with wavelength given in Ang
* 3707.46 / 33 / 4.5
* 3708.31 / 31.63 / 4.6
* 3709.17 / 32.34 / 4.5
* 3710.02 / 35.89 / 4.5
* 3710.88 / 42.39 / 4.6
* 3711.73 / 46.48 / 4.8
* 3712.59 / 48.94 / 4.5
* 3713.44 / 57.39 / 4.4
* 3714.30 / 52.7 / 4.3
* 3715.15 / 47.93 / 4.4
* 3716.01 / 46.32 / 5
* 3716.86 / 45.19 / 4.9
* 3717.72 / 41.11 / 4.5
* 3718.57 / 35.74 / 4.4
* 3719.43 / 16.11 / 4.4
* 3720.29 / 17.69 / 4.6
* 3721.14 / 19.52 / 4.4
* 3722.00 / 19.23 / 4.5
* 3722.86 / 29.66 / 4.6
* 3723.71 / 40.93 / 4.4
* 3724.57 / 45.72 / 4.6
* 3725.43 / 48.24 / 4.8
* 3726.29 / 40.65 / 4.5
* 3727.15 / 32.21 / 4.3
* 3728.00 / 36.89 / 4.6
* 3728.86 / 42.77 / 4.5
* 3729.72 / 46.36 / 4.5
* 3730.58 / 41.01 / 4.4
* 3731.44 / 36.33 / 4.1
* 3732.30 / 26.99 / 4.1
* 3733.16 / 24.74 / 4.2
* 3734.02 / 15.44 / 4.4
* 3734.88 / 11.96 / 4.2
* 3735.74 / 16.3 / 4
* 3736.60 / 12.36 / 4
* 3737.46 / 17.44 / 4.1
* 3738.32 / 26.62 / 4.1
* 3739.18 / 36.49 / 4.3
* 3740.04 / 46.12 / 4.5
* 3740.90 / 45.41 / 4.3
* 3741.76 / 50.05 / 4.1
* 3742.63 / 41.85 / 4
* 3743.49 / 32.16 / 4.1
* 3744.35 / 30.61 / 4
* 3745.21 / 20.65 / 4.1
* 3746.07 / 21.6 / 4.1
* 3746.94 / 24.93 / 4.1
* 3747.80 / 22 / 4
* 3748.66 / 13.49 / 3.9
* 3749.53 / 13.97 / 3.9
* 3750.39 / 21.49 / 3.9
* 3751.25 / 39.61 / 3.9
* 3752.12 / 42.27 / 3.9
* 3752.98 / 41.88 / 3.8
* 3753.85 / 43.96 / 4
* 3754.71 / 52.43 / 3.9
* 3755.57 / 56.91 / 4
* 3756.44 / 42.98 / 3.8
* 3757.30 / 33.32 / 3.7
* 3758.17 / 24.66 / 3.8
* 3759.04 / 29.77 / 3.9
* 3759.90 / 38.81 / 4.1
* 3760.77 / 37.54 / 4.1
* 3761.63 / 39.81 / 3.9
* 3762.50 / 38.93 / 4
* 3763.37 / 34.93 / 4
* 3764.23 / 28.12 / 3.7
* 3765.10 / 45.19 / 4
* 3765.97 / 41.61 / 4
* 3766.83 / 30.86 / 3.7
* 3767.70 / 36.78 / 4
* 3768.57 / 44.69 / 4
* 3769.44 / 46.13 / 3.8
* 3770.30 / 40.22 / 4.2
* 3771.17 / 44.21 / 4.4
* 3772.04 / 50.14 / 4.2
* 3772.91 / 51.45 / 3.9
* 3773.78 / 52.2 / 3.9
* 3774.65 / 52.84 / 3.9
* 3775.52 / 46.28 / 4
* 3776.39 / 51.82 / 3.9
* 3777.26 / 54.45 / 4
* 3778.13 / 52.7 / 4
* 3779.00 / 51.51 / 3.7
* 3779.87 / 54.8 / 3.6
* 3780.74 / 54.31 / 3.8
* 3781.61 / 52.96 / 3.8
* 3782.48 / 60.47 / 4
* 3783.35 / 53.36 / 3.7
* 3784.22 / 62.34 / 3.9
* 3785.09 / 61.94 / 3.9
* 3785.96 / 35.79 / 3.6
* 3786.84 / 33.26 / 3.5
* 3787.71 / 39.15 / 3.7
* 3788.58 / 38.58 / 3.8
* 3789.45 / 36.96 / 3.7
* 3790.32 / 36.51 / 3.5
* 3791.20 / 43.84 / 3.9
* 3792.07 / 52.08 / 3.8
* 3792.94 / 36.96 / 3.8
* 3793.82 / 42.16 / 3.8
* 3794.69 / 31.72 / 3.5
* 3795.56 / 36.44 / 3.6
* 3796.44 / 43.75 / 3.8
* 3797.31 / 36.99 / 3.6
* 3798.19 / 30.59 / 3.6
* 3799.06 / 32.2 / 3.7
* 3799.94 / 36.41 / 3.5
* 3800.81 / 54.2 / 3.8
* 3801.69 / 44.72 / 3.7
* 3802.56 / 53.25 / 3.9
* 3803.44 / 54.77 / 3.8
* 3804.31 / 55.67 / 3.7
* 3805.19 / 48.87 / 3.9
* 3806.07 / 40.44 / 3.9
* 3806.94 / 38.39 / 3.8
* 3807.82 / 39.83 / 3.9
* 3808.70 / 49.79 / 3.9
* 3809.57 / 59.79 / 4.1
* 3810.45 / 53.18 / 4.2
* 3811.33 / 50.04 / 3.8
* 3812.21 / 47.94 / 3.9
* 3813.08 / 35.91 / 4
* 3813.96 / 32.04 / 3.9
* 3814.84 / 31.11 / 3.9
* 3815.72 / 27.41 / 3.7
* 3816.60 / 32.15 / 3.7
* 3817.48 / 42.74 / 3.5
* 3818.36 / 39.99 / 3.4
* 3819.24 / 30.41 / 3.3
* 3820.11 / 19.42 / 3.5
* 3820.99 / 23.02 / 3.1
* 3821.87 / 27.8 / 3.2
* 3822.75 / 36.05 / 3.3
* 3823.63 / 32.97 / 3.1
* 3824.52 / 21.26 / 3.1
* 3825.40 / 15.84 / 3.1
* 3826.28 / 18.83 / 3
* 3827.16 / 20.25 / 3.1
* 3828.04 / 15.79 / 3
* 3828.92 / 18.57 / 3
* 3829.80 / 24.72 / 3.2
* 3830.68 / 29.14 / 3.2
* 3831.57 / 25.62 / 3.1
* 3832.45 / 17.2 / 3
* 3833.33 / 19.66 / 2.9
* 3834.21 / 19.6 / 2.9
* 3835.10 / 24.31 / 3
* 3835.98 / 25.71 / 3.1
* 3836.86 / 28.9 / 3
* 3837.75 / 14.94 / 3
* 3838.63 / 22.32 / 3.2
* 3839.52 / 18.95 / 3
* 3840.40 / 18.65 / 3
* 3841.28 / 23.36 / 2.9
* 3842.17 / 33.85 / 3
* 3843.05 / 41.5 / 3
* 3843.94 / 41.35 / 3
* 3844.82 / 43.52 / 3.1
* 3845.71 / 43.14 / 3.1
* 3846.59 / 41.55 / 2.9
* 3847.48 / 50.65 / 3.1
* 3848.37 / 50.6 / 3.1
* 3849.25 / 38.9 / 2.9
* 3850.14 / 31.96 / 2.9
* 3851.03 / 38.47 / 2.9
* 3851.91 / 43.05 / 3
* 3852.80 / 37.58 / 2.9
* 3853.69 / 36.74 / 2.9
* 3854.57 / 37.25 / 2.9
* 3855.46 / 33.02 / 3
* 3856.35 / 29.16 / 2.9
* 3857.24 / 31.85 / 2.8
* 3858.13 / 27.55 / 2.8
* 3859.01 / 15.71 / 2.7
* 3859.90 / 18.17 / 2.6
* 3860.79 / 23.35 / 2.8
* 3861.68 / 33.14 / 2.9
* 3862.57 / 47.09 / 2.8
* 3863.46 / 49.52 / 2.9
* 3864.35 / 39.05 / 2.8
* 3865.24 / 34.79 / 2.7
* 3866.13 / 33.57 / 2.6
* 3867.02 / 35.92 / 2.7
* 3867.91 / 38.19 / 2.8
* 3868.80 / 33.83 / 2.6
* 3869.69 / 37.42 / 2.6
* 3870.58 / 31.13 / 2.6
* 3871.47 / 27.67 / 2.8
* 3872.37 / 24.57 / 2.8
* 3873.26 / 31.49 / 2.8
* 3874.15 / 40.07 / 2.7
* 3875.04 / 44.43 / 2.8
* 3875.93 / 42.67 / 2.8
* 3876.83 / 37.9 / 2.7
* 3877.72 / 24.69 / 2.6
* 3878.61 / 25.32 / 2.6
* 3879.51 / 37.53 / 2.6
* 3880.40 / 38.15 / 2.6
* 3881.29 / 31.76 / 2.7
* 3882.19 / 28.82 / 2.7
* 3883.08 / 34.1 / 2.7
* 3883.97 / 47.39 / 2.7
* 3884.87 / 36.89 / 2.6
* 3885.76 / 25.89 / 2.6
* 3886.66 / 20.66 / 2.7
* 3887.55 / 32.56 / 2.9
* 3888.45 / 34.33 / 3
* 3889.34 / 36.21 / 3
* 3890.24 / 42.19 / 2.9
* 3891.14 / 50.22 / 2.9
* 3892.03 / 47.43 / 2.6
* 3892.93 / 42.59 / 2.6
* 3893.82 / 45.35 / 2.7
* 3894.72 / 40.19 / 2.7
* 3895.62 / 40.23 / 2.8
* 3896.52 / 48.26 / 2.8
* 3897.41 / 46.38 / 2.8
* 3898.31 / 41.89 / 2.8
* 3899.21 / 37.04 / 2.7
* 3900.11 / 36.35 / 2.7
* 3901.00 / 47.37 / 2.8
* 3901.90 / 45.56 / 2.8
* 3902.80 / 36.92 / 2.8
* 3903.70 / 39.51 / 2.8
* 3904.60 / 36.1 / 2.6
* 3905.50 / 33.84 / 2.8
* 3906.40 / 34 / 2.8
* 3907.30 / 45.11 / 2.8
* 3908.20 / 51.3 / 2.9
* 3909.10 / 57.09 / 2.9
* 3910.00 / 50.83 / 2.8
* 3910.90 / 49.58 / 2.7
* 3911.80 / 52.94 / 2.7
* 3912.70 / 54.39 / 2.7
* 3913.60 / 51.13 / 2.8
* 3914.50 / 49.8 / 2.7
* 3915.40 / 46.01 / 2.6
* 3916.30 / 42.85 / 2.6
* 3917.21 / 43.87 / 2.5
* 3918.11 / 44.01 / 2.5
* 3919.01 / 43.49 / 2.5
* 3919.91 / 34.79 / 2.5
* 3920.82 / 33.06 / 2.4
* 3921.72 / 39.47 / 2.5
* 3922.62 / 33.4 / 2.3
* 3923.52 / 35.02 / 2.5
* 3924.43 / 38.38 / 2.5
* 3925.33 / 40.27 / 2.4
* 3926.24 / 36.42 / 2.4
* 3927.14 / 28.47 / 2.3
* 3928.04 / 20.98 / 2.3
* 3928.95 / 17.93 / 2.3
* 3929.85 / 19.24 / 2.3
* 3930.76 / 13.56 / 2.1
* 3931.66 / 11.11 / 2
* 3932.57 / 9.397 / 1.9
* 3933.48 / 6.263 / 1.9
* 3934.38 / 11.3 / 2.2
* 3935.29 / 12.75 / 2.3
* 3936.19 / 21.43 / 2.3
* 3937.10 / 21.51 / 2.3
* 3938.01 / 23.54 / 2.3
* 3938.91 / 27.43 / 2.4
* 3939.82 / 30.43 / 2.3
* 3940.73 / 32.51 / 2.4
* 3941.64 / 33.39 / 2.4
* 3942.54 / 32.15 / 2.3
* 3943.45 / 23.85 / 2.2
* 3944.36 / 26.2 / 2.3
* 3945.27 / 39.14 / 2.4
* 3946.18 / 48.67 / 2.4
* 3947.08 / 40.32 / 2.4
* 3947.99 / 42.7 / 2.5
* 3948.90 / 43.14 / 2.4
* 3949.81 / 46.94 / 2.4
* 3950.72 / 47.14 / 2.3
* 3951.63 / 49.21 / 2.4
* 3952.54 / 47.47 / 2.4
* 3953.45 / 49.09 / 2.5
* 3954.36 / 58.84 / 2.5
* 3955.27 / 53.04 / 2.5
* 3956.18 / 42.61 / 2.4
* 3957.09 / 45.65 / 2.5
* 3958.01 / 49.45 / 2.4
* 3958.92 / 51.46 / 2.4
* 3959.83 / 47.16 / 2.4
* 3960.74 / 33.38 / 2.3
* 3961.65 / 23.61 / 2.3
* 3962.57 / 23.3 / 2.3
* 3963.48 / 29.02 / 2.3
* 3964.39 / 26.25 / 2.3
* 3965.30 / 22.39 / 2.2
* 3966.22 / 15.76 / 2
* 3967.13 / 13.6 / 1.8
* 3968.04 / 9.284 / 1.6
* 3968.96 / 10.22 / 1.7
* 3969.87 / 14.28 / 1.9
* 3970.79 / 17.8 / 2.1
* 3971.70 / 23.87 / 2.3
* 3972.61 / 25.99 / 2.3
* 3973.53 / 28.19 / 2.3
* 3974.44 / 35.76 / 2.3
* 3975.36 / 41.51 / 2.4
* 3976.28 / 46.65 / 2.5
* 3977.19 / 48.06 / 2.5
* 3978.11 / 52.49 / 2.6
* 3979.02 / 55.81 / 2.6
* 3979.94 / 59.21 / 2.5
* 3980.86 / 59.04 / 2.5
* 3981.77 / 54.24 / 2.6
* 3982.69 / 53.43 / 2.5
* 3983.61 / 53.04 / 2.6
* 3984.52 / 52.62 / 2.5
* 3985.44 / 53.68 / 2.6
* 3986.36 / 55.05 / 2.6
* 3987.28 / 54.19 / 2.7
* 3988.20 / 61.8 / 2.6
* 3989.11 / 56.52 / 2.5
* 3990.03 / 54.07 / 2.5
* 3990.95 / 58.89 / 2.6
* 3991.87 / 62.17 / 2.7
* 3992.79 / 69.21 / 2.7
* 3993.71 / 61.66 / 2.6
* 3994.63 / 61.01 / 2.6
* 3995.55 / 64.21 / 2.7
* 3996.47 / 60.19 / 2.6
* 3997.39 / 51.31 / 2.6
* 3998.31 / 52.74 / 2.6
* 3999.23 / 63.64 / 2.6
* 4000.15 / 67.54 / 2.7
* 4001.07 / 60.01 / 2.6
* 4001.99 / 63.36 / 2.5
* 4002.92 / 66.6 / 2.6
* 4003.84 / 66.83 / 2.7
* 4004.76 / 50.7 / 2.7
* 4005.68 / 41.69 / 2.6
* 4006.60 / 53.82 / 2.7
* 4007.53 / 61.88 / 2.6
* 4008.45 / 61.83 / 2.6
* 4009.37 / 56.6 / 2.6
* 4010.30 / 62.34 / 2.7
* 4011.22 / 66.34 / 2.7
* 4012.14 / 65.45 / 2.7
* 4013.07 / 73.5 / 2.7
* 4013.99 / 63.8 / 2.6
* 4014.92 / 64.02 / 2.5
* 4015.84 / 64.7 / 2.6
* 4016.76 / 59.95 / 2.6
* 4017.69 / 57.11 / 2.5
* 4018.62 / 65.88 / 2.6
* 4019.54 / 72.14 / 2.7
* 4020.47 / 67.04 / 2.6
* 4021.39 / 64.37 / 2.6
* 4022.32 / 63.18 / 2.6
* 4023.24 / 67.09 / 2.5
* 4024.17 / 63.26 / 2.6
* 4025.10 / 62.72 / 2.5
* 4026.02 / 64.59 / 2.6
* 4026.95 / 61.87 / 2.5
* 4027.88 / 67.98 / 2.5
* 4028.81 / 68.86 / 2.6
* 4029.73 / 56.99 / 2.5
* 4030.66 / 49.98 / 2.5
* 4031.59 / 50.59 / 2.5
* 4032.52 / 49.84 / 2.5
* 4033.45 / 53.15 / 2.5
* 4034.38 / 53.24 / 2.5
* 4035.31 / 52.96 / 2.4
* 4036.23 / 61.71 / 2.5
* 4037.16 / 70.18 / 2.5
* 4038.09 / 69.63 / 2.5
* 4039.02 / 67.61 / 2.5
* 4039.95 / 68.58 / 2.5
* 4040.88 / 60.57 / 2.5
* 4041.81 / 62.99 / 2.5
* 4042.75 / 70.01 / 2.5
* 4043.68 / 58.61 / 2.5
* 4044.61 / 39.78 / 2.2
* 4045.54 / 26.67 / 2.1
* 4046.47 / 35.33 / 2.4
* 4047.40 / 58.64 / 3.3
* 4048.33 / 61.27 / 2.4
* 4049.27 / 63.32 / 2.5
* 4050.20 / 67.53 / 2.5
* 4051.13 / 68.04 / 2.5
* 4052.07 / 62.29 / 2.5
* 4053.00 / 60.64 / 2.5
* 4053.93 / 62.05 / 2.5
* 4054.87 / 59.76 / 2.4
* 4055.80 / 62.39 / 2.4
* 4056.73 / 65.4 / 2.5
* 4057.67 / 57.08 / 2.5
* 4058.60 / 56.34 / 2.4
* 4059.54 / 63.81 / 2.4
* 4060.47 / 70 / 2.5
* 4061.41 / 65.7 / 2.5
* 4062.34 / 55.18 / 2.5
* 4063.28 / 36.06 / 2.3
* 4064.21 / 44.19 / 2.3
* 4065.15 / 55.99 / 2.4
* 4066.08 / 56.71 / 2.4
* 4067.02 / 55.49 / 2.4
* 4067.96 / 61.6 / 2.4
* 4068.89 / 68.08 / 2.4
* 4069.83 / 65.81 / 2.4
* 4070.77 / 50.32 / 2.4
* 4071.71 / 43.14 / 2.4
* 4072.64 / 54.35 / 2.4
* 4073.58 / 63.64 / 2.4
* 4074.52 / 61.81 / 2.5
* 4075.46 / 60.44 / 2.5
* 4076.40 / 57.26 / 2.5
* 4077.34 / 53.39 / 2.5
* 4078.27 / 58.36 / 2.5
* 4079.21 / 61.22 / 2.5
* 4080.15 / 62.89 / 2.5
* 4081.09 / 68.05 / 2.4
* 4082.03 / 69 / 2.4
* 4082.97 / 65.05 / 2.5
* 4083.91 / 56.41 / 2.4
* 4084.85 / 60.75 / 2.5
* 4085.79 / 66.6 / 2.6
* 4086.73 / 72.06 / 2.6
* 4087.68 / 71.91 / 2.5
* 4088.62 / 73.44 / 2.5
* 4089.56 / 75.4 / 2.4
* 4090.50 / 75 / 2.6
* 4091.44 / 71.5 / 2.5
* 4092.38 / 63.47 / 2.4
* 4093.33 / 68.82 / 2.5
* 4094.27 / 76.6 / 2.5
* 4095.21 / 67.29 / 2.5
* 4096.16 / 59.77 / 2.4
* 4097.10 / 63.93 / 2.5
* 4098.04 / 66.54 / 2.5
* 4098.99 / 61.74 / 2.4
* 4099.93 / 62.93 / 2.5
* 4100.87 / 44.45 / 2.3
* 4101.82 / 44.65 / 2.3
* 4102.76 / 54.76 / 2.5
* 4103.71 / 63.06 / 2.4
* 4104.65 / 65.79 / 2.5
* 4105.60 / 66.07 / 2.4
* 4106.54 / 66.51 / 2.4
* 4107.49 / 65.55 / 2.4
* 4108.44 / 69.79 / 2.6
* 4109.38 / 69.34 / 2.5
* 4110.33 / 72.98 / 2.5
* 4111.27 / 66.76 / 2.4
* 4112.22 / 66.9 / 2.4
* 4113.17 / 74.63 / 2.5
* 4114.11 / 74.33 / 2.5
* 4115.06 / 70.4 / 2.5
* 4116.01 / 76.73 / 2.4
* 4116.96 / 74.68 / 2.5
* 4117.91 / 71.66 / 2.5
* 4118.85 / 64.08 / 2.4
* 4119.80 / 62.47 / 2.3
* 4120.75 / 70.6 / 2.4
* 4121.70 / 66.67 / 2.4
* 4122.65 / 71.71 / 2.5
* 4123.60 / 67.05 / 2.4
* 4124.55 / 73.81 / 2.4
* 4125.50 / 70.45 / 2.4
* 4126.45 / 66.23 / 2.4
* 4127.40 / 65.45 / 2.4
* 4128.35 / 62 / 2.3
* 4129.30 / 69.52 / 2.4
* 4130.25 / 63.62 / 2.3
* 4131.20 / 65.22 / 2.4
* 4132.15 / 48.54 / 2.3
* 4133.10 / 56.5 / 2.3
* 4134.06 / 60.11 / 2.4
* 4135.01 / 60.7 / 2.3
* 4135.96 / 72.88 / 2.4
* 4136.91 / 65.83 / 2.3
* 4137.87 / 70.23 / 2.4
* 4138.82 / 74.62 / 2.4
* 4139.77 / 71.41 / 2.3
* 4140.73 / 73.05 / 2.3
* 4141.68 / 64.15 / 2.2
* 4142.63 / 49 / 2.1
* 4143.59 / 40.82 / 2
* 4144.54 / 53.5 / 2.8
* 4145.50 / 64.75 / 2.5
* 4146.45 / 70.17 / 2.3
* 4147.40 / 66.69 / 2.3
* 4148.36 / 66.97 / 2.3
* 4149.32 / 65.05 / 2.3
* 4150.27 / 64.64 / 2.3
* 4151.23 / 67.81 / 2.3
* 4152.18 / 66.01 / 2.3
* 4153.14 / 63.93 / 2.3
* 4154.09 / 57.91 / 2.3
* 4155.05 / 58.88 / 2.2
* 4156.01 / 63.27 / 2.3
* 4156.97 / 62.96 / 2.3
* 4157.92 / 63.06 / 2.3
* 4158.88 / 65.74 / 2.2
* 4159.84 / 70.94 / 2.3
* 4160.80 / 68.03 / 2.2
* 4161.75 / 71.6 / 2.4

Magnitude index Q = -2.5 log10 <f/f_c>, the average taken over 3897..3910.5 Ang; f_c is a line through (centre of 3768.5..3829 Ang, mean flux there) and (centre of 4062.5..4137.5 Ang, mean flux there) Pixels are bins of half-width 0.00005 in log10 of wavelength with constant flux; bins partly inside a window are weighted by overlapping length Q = 0.16 mag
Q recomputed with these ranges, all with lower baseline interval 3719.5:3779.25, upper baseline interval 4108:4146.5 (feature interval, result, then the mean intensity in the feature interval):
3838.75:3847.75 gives 0.24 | 34.9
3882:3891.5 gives 0.31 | 35.4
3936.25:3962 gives 0.30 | 39.4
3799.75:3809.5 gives -0.18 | 47.7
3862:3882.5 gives 0.28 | 35.5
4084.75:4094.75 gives -0.12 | 70.9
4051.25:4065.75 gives 0.04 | 58.7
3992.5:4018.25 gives -0.08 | 61.1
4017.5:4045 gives -0.05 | 61.5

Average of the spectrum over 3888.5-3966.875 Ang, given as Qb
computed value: 37.1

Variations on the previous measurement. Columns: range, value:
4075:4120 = 65.8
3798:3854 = 34.3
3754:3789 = 45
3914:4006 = 40.4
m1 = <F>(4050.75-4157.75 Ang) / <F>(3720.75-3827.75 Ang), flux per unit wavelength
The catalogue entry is 1.7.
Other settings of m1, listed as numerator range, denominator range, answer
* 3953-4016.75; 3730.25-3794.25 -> 1.27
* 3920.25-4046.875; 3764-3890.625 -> 1.26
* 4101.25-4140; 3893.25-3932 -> 1.69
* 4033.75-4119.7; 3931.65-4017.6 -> 1.40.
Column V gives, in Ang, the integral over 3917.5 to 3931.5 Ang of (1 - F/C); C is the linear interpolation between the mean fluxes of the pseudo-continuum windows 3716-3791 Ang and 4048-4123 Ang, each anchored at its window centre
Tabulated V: 5.3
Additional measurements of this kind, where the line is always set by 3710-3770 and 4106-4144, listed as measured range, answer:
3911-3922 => 1.0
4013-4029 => -1.8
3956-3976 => 9.3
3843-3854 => 0.6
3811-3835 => 8.0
